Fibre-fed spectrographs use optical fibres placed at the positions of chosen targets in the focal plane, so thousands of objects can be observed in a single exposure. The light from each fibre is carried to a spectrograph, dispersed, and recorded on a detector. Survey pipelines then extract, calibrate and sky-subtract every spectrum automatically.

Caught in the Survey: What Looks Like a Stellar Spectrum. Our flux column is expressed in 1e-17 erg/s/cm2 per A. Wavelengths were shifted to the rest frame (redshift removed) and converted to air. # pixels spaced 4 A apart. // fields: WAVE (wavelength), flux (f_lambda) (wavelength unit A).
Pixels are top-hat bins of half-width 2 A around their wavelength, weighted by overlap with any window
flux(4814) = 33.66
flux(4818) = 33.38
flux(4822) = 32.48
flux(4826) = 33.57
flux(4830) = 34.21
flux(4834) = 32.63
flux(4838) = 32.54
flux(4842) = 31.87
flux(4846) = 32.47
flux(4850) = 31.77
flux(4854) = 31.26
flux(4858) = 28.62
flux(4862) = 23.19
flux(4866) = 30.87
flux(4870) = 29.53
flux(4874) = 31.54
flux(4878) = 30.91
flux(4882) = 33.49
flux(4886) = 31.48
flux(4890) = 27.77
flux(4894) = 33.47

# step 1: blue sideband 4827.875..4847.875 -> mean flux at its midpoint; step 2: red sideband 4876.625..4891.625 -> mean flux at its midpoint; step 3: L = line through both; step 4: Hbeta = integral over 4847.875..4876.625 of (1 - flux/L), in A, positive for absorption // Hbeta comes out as 2.0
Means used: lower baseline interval 32.8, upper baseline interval 31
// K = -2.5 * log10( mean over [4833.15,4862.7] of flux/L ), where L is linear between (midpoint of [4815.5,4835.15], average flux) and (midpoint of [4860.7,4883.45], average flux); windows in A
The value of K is 0.033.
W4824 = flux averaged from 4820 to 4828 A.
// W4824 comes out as 33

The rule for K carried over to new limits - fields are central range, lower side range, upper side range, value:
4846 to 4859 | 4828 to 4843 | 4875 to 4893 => 0.04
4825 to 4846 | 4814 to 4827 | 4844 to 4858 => -0.02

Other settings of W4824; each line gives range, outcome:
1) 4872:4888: 31.9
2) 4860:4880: 29.2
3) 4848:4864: 28.7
